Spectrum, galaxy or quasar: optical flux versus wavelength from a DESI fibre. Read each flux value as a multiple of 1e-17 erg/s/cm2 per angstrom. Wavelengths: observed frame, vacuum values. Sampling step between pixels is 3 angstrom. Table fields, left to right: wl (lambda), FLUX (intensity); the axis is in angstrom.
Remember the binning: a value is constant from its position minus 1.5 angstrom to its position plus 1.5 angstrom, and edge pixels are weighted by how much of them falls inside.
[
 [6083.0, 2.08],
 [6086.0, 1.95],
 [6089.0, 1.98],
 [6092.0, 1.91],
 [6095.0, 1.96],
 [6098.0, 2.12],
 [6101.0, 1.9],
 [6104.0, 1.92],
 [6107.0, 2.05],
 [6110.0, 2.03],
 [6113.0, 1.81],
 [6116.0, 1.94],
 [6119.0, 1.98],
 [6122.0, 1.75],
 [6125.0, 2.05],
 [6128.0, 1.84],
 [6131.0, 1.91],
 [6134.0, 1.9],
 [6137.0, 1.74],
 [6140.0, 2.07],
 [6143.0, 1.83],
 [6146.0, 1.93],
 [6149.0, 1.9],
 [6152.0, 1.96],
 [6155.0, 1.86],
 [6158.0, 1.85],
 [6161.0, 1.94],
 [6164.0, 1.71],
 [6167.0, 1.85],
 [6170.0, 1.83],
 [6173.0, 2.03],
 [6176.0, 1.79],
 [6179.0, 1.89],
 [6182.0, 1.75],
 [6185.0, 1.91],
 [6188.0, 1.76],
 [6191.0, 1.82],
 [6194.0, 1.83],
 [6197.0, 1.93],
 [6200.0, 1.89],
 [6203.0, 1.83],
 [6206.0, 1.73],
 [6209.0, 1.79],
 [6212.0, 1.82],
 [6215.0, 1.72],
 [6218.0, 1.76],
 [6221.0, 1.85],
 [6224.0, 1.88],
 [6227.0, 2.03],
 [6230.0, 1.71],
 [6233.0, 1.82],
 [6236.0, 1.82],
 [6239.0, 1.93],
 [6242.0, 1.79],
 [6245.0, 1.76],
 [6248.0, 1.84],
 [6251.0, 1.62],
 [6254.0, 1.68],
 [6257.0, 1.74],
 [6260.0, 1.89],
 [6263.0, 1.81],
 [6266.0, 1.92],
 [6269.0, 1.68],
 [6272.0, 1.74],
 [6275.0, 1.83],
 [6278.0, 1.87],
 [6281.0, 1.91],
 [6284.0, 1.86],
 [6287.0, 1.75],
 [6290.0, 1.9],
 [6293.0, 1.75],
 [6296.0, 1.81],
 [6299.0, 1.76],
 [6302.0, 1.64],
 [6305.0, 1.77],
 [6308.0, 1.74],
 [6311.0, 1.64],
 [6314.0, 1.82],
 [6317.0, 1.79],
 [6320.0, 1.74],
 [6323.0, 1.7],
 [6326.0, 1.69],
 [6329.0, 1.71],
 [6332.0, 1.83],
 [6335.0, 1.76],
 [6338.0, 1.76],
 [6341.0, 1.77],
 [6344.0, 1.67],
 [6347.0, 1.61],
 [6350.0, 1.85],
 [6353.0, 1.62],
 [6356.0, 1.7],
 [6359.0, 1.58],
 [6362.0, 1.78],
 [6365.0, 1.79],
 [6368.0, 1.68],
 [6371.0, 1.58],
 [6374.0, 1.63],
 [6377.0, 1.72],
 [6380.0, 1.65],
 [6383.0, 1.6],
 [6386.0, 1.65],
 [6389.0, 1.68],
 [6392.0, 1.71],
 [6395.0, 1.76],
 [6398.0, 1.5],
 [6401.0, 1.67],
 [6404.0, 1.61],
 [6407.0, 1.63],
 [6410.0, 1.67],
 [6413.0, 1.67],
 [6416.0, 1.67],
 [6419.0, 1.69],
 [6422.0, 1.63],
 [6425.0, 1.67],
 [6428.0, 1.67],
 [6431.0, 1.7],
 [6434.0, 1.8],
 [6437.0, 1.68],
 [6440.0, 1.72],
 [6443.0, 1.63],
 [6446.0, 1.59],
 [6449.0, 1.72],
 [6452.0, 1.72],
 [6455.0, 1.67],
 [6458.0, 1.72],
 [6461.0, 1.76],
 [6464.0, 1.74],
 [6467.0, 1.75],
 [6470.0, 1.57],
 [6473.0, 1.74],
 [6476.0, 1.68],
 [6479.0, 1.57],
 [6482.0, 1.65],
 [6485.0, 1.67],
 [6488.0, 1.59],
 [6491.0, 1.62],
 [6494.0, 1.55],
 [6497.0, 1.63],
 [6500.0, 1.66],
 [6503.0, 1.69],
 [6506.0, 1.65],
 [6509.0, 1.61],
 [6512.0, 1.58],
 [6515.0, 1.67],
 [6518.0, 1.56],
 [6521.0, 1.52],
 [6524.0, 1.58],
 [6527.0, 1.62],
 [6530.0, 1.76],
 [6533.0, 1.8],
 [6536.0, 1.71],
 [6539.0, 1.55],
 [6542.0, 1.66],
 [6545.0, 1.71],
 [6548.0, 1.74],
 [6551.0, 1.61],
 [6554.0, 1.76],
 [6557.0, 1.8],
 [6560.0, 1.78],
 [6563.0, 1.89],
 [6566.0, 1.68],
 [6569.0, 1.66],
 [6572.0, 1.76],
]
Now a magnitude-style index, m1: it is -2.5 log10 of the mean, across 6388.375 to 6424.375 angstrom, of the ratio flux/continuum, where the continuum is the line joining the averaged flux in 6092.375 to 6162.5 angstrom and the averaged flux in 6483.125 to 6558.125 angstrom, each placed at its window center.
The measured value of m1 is 0.05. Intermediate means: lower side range 1.92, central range 1.66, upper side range 1.65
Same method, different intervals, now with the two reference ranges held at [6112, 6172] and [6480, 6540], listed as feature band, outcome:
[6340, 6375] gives 0.031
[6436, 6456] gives 0.001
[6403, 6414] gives 0.037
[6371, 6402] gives 0.042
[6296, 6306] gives 0.026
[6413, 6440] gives 0.001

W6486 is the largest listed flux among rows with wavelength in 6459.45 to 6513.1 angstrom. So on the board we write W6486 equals 1.76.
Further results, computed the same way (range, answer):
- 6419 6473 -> 1.8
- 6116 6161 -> 2.07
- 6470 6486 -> 1.74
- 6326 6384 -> 1.85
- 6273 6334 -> 1.91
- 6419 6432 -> 1.7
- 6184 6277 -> 2.03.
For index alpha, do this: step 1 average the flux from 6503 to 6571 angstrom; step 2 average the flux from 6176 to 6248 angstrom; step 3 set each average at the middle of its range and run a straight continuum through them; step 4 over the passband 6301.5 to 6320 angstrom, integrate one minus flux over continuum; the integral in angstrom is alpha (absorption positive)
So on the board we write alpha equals 0.44 angstrom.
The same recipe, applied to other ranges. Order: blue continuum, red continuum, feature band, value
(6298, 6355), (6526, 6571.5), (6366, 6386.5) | 0.9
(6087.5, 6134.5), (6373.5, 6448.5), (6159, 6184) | 0.5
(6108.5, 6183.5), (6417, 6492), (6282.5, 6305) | 0.1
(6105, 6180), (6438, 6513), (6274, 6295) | -0.5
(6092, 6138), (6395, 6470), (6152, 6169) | 0.4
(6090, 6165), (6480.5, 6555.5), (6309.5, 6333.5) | 0.6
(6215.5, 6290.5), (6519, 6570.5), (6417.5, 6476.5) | 1.4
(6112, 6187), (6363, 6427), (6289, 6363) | -0.5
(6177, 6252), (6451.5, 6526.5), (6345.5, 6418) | 1.9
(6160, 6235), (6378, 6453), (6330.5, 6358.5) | 0.0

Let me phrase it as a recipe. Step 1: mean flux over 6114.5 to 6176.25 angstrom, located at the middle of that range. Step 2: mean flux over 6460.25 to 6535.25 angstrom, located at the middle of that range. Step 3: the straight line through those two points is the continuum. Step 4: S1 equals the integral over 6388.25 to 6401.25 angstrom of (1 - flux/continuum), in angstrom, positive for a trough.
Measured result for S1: 0.43 angstrom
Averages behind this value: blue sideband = 1.89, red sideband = 1.65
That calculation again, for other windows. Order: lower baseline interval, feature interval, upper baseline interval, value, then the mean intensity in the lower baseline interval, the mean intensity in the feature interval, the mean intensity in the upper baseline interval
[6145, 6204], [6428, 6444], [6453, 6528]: -0.2 angstrom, 1.86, 1.7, 1.64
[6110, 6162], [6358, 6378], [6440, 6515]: 0.6 angstrom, 1.9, 1.68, 1.66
